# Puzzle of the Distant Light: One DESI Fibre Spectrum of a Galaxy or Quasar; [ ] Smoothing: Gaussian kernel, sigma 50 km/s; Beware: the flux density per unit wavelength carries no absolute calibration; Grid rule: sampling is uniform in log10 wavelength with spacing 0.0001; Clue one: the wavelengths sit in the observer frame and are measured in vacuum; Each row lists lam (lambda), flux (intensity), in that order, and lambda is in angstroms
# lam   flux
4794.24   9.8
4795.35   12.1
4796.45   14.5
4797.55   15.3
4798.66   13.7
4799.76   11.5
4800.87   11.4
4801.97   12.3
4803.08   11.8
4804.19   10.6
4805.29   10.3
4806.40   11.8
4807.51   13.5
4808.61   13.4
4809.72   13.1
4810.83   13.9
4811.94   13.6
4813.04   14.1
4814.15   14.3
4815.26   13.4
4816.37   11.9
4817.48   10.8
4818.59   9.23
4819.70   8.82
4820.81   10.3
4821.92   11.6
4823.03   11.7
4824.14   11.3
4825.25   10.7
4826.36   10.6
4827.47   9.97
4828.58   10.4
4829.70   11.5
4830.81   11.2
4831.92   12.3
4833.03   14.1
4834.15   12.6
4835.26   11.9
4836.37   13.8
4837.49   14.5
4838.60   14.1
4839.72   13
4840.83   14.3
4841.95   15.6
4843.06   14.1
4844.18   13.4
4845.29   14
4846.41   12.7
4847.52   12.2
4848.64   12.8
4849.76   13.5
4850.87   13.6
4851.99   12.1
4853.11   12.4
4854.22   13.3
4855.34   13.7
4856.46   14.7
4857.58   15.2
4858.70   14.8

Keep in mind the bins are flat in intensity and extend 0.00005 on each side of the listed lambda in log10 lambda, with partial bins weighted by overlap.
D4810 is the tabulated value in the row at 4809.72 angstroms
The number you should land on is 13.1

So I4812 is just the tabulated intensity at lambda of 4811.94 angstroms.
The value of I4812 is 13.6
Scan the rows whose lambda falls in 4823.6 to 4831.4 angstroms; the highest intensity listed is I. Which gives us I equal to 11.5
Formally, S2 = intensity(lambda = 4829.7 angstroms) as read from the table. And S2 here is 11.5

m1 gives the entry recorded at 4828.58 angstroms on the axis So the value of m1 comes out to 10.4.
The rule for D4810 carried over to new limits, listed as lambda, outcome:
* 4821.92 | 11.6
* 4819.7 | 8.82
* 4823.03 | 11.7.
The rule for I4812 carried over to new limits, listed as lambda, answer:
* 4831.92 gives 12.3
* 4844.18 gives 13.4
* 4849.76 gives 13.5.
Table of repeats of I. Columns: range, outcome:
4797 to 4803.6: 15.3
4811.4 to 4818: 14.3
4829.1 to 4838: 14.5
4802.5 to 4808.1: 13.5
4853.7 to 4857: 14.7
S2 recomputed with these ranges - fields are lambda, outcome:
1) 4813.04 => 14.1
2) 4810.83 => 13.9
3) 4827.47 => 9.97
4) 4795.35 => 12.1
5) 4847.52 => 12.2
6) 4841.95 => 15.6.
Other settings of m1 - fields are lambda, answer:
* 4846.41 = 12.7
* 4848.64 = 12.8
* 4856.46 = 14.7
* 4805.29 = 10.3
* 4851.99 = 12.1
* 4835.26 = 11.9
